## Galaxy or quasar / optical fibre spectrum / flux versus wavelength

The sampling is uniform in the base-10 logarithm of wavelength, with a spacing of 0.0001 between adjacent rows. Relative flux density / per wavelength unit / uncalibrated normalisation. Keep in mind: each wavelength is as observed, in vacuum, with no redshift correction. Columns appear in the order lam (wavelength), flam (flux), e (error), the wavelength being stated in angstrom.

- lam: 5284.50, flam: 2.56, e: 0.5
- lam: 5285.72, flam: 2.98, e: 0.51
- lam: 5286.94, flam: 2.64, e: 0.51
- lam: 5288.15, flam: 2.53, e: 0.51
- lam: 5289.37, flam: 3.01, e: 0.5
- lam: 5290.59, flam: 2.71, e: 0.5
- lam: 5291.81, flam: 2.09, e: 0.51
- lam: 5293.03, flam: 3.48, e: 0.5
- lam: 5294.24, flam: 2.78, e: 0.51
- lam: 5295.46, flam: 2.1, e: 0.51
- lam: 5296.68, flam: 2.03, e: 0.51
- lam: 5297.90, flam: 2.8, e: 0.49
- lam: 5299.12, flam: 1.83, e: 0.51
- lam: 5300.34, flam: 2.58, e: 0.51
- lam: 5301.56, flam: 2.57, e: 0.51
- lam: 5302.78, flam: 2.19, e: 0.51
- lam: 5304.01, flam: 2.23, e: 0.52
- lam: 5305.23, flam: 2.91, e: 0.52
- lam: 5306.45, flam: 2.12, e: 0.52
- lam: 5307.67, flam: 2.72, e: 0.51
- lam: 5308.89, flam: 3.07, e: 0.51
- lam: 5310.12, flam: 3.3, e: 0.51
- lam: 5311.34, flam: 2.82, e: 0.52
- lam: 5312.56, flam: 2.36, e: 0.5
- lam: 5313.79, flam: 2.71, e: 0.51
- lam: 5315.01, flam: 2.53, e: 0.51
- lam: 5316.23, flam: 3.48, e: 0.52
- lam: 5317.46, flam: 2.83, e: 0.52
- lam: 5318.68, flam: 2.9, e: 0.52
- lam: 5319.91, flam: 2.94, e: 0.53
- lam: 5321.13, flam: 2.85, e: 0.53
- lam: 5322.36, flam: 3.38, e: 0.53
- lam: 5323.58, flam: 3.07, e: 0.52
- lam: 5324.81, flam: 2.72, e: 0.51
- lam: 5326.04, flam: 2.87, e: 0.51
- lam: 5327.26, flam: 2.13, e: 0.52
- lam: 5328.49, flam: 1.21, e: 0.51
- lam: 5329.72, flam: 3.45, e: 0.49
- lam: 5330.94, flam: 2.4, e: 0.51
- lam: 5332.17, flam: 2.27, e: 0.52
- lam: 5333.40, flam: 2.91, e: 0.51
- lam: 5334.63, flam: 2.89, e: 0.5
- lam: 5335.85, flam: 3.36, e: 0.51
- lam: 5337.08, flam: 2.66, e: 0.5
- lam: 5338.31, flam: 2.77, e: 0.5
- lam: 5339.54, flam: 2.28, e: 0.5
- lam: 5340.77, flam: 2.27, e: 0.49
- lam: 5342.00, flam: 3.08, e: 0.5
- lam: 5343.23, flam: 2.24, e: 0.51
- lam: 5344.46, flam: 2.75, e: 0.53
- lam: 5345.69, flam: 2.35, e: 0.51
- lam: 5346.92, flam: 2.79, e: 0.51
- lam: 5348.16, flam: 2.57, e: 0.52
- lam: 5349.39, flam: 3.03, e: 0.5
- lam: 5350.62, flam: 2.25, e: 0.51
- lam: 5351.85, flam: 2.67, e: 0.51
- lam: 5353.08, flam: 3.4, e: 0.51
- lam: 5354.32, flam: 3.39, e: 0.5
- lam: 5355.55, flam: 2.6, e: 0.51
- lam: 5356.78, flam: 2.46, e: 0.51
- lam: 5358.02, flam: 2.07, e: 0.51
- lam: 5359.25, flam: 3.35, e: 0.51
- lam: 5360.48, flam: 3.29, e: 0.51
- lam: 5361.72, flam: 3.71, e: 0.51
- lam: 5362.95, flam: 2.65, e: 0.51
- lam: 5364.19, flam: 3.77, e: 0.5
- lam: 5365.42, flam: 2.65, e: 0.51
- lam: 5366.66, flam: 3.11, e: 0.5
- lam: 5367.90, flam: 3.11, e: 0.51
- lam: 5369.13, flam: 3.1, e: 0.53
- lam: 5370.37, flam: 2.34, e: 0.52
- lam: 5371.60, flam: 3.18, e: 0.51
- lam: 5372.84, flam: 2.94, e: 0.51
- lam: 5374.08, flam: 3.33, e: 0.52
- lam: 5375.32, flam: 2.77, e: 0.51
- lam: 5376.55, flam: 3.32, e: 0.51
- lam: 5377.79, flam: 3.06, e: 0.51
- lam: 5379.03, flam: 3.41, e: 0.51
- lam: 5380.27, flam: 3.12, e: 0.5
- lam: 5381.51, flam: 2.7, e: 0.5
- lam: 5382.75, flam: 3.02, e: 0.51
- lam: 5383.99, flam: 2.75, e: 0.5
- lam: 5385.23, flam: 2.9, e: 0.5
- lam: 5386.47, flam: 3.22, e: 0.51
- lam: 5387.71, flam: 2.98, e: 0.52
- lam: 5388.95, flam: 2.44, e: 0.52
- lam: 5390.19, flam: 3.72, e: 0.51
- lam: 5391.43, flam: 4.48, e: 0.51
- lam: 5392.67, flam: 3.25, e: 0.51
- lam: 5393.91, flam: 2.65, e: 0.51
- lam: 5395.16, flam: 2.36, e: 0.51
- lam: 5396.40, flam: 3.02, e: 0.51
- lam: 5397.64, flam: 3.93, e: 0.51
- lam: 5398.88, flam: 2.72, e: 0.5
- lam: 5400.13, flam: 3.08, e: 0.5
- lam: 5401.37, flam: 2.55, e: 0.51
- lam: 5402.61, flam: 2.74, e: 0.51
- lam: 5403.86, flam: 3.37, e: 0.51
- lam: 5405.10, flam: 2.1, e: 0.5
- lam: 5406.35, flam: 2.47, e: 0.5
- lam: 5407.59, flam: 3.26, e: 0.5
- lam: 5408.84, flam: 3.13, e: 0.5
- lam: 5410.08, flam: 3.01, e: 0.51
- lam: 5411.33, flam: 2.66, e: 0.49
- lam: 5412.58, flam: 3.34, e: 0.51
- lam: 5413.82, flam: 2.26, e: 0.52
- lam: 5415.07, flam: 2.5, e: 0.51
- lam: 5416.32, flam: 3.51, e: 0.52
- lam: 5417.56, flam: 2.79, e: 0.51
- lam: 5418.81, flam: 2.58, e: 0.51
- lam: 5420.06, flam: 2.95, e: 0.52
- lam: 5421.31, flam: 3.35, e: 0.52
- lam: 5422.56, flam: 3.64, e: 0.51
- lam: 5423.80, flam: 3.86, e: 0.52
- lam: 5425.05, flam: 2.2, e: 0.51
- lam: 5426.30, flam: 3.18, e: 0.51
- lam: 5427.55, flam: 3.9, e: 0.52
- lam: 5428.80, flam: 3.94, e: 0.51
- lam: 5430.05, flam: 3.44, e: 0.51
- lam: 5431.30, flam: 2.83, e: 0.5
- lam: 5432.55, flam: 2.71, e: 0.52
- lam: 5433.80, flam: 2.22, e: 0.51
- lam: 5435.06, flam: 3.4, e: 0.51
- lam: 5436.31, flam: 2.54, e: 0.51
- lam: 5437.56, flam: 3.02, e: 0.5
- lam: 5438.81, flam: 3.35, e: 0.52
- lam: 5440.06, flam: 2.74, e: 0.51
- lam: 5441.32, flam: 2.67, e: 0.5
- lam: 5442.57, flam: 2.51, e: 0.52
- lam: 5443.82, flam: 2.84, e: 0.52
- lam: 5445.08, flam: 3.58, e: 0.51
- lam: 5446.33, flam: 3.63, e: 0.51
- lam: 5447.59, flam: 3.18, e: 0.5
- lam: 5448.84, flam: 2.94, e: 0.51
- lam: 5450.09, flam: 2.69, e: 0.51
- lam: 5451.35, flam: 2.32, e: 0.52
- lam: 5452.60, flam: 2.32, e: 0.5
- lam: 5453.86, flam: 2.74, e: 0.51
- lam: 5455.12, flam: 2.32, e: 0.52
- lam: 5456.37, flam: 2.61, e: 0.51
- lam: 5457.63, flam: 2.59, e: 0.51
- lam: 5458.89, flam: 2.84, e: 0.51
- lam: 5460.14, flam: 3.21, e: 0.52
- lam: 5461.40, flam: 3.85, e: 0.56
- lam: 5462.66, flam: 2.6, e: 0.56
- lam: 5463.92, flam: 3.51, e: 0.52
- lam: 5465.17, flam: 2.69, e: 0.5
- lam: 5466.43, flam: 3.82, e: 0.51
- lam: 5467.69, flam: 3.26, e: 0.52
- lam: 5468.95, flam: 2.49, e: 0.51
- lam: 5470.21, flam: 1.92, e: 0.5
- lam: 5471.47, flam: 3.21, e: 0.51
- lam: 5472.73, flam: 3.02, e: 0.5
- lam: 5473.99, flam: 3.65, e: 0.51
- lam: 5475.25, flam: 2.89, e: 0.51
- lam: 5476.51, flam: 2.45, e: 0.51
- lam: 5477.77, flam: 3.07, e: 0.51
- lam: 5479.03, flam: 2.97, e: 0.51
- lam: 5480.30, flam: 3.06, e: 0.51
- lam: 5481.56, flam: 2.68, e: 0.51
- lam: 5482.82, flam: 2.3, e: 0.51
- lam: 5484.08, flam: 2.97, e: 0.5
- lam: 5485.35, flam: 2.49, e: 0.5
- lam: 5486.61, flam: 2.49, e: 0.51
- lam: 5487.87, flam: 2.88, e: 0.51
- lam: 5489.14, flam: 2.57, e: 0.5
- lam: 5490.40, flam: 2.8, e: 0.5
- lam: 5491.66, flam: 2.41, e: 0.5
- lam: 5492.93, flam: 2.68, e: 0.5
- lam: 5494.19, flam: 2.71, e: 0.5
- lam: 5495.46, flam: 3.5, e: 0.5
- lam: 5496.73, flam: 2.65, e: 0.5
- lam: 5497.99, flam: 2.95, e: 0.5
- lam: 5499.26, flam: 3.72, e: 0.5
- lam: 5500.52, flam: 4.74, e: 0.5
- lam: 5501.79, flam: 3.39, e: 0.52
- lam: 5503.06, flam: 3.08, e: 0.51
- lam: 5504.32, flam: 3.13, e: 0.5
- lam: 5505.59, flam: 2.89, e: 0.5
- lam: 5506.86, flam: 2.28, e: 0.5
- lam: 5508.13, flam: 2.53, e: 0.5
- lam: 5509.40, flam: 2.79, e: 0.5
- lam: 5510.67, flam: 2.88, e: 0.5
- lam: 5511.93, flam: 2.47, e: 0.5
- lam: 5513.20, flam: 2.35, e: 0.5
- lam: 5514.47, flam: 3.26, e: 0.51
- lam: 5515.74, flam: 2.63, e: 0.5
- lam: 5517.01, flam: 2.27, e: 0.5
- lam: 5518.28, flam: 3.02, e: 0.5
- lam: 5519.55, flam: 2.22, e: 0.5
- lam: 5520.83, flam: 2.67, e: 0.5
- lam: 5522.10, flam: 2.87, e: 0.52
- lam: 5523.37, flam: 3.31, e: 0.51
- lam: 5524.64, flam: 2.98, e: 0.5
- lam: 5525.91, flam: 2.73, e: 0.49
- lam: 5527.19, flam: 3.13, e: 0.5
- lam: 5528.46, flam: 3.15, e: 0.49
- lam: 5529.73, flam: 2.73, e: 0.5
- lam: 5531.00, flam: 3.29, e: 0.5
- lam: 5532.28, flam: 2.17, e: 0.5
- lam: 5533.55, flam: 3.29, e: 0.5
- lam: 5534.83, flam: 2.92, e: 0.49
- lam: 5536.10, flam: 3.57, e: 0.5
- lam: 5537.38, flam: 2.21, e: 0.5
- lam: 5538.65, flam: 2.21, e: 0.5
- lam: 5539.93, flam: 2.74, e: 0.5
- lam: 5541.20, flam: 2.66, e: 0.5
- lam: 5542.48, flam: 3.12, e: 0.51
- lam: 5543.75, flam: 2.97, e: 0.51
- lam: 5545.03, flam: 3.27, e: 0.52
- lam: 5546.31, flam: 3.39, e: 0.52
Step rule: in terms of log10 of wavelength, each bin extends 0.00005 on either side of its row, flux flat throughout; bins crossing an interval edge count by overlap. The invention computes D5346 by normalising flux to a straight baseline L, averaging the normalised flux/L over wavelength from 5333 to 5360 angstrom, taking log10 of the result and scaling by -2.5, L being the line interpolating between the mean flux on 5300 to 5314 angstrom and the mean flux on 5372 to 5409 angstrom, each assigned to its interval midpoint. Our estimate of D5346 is 0.03 mag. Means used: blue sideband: 2.63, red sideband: 3.03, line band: 2.74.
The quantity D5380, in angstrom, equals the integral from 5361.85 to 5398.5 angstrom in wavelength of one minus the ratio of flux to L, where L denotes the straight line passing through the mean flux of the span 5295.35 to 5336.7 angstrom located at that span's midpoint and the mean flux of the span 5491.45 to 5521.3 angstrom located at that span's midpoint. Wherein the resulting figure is -4.5 angstrom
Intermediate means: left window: 2.67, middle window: 3.09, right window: 2.89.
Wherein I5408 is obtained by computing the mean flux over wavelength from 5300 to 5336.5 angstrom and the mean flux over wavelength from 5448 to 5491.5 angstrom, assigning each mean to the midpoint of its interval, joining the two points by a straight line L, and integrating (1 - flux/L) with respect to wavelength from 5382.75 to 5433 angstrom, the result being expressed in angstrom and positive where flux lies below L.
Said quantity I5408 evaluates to -4.7 angstrom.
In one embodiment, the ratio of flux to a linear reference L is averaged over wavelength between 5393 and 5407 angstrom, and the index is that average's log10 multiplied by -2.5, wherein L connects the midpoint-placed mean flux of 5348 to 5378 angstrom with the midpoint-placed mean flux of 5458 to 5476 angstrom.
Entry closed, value 0.06 mag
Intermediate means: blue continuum 2.97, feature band 2.83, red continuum 3.06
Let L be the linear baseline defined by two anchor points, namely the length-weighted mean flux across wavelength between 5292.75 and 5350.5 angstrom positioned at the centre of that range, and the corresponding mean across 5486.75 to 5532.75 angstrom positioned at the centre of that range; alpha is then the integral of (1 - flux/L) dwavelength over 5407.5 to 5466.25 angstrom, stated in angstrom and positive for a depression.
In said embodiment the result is -3.87 angstrom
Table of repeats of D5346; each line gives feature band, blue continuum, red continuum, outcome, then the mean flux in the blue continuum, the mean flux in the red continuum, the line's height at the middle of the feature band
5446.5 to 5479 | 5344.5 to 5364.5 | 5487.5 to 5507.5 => 0.033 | 2.88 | 3.02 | 2.99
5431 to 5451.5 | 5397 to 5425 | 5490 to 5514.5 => 0.023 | 2.98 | 2.95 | 2.97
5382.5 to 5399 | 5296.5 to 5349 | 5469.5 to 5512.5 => -0.135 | 2.66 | 2.89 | 2.75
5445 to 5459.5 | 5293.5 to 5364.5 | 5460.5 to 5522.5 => 0.026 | 2.72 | 2.89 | 2.85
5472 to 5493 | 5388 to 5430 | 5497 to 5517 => 0.078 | 3.06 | 2.98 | 3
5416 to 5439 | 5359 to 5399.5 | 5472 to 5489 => -0.052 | 3.1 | 2.83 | 2.97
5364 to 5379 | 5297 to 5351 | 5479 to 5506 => -0.113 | 2.67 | 2.96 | 2.75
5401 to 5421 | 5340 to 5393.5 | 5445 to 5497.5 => 0.032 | 2.96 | 2.86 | 2.92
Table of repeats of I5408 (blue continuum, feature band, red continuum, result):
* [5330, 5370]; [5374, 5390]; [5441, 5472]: -0.93 angstrom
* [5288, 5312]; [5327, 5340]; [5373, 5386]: 0.89 angstrom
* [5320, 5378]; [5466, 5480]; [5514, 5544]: -0.67 angstrom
